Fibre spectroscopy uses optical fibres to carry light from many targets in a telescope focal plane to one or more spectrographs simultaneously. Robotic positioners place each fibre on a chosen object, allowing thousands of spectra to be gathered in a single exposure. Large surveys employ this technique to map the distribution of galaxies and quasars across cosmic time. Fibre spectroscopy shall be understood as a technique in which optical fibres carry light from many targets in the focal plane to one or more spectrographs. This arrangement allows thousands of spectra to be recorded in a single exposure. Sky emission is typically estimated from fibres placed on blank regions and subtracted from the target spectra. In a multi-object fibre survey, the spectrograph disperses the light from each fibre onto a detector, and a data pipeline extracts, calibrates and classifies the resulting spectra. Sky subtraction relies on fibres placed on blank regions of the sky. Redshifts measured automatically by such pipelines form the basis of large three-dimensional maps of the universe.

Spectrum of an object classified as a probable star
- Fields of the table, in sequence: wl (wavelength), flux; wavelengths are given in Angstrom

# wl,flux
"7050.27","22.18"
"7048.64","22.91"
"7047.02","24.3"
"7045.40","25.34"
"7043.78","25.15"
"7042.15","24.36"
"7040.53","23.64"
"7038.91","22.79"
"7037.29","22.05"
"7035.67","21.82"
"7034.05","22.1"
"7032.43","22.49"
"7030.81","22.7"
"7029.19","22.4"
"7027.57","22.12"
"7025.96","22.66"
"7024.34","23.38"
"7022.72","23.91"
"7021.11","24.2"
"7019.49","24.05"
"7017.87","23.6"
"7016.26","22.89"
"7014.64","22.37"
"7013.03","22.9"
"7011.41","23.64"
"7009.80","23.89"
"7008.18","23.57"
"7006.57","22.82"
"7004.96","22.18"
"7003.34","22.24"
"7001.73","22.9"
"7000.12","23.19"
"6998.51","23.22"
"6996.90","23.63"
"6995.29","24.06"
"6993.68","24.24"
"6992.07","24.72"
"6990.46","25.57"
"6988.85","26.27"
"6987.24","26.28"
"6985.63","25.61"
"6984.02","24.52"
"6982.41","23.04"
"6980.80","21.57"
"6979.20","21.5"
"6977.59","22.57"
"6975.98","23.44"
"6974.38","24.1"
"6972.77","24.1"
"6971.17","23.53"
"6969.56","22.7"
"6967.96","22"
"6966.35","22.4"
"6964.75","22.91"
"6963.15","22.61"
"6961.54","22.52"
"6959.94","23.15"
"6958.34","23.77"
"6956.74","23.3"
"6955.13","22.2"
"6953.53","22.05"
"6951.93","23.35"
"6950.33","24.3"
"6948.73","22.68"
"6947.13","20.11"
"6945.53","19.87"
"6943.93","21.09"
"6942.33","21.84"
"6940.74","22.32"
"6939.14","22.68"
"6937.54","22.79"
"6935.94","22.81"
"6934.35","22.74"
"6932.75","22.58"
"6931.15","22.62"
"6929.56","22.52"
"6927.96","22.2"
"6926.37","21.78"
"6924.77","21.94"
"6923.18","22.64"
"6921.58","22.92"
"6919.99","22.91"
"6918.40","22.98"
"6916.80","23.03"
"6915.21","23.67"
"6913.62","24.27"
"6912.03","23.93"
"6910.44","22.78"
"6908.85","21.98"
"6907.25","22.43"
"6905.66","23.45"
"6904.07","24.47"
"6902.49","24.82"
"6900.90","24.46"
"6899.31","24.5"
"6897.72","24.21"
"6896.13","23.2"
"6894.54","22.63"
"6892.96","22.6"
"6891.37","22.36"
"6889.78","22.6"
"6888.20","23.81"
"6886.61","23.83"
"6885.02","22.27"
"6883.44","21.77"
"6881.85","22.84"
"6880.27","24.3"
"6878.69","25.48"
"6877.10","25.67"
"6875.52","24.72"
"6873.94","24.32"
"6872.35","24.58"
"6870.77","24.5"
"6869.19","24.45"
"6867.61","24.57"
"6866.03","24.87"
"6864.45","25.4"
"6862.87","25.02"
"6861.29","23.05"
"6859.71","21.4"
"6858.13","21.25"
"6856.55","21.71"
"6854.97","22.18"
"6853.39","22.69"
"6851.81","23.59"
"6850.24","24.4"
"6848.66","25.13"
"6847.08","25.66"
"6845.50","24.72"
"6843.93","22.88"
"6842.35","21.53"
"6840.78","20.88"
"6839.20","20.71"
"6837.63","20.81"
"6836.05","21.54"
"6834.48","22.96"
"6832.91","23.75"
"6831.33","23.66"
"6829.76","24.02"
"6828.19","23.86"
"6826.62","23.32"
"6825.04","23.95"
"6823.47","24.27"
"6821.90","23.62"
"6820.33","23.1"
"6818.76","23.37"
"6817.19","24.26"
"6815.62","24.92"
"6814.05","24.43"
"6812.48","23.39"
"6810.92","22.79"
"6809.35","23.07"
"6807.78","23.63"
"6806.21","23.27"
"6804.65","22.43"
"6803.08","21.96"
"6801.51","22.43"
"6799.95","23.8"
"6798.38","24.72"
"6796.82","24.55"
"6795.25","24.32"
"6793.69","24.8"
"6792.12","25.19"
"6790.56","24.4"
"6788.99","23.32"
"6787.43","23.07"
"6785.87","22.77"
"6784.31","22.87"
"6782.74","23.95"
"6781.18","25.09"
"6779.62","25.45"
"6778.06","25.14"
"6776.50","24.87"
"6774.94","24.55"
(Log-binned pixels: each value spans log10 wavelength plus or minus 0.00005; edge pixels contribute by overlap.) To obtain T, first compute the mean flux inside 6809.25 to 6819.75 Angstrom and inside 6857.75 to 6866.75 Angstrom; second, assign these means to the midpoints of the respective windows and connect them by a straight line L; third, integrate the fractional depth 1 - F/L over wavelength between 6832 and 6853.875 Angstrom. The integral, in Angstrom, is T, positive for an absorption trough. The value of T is 0.7 Angstrom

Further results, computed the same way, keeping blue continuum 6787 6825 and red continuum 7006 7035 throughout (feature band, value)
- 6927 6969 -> 1.56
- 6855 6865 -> 0.30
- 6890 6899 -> 0.16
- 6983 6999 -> -1.13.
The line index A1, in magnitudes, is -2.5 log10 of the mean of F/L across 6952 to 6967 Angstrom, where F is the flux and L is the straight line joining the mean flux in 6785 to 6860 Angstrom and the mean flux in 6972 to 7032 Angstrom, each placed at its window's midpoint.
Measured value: 0.03 mag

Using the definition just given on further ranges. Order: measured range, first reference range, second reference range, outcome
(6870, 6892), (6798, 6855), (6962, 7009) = -0.02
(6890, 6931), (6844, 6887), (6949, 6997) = 0.03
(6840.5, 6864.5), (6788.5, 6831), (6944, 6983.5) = 0.01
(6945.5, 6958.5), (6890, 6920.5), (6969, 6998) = 0.06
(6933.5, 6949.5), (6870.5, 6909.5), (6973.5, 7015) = 0.08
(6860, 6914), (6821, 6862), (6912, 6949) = -0.05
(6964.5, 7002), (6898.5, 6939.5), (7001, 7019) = -0.03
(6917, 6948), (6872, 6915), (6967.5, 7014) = 0.07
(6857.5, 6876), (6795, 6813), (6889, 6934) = -0.04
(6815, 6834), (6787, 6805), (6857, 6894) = 0.00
